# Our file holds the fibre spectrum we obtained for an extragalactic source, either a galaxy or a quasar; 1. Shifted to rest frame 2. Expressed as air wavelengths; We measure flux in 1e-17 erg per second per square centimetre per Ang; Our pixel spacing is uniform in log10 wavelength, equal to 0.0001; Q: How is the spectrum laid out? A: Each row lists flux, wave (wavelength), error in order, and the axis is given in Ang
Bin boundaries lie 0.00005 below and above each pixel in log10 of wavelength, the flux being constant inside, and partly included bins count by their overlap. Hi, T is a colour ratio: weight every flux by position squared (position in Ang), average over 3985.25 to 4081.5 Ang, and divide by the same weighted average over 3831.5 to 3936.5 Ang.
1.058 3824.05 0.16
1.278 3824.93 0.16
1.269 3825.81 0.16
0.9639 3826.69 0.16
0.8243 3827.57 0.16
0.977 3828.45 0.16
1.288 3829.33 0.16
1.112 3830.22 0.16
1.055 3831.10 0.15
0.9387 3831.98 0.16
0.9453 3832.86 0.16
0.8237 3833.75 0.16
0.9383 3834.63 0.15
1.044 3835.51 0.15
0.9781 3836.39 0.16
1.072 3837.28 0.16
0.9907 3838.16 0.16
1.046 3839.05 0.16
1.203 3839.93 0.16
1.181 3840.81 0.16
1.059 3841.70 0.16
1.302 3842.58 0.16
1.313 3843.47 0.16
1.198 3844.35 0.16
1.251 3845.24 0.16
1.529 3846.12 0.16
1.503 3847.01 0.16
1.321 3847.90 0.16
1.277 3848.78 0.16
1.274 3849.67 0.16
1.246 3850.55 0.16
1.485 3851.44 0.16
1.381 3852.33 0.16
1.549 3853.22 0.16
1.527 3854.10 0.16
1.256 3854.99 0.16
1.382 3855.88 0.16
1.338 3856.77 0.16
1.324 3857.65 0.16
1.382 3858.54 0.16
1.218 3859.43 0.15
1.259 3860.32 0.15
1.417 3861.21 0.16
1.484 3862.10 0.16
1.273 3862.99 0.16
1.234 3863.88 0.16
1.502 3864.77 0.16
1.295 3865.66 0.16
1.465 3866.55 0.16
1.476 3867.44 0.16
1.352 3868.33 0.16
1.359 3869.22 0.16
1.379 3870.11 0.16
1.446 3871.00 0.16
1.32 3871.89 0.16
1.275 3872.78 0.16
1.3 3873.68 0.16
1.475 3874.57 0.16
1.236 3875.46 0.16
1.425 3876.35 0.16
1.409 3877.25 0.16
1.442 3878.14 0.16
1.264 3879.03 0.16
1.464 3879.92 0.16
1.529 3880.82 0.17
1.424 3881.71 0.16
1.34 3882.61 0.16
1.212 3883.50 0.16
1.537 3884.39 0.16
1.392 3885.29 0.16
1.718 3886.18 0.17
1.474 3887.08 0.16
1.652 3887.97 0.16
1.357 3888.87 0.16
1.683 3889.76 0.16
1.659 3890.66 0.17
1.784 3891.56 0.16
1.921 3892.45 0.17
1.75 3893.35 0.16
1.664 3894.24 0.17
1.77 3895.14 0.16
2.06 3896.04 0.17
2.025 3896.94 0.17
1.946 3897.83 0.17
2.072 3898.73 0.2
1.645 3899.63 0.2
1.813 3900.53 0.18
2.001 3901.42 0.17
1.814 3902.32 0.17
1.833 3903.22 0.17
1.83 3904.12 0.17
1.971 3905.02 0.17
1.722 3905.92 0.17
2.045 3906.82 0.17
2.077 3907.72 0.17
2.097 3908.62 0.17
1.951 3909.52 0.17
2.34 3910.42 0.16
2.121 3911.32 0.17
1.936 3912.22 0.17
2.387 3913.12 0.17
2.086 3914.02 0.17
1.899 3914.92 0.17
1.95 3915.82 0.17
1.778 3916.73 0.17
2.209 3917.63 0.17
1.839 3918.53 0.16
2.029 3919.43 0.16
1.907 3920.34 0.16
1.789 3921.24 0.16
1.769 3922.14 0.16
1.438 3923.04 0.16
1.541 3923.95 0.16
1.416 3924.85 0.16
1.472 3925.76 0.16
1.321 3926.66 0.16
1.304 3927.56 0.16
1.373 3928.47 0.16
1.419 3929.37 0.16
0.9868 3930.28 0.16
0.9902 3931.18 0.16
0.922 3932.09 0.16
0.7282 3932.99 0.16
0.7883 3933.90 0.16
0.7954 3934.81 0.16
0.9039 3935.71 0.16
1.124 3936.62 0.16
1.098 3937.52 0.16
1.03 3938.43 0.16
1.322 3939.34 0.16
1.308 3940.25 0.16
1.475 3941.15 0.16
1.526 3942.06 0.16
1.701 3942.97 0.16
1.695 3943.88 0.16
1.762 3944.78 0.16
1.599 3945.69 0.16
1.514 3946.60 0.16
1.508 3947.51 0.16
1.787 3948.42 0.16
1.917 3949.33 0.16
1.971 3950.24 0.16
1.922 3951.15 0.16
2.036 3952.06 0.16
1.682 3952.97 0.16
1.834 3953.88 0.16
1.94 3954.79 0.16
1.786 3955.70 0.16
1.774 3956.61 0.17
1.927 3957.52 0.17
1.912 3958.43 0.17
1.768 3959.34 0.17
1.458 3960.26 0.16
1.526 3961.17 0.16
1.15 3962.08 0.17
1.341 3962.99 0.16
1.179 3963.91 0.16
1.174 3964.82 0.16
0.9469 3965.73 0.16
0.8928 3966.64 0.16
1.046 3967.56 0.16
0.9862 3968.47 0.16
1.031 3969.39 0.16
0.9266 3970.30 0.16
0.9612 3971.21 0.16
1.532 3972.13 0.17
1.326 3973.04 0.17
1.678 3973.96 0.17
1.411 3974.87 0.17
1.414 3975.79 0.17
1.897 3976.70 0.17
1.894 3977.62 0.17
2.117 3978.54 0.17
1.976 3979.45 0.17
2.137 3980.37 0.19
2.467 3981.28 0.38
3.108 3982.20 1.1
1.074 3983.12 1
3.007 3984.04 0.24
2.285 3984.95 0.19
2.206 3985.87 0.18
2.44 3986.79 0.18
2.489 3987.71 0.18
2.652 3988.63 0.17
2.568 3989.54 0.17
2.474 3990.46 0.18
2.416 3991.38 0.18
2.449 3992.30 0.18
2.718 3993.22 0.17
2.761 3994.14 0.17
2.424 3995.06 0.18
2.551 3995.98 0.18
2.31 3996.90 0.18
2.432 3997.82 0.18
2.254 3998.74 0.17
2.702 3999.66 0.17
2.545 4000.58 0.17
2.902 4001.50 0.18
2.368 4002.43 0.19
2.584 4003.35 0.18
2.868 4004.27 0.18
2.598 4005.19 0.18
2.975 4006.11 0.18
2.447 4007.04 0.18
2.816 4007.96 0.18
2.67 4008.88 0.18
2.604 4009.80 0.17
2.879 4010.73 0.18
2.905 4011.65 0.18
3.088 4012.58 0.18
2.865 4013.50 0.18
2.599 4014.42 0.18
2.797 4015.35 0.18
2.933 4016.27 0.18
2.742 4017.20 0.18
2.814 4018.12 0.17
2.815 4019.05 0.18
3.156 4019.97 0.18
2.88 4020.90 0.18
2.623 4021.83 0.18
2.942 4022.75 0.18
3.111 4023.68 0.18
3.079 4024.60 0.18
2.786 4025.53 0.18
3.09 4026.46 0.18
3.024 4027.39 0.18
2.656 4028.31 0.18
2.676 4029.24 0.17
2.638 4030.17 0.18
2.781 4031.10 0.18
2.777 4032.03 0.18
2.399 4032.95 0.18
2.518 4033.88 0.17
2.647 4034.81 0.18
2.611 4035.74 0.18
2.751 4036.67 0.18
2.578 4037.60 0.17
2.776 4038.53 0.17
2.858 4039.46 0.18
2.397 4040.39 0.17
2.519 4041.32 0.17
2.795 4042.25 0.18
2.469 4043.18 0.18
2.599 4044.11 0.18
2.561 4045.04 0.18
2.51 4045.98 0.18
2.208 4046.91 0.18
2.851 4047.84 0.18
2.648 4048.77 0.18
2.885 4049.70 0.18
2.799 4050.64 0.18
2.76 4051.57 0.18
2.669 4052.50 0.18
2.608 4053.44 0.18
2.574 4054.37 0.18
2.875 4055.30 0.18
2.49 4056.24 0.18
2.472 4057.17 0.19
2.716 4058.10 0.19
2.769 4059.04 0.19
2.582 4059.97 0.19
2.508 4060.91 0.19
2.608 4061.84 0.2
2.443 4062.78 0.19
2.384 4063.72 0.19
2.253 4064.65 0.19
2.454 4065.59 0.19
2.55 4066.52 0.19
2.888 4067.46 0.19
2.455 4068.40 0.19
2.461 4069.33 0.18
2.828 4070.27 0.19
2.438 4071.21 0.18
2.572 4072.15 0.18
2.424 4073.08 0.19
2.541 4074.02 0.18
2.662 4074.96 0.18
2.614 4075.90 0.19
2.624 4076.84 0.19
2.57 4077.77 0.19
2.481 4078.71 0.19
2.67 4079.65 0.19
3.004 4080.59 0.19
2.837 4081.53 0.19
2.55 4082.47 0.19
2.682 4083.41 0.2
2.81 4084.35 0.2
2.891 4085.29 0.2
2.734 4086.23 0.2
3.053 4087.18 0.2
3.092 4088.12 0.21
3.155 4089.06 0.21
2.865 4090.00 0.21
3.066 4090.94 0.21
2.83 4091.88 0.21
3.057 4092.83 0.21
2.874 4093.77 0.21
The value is 1.92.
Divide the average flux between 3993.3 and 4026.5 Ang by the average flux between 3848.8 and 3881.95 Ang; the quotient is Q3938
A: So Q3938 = 2.00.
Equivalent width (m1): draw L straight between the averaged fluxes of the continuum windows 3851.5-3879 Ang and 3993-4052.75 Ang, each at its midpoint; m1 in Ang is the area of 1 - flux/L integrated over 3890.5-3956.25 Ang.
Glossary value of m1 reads 5.7 Ang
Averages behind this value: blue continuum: 1.37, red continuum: 2.71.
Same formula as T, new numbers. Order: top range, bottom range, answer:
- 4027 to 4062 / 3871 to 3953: 1.76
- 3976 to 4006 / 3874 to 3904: 1.57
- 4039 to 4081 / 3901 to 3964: 1.70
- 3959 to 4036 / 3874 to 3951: 1.50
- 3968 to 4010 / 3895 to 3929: 1.25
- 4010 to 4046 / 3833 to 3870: 2.36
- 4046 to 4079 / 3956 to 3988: 1.62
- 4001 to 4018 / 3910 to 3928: 1.58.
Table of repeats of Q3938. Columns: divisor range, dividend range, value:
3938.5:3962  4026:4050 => 1.58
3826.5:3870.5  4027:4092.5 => 2.15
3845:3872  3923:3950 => 0.97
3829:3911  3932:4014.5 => 1.31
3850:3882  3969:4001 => 1.55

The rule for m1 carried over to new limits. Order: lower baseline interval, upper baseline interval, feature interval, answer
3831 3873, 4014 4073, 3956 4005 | 5.7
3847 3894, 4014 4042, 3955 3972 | 6.7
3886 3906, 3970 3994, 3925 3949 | 8.0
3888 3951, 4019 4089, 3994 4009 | -2.1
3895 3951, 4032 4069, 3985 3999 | -2.0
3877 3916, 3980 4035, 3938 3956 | 4.3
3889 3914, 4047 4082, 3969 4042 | -3.5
